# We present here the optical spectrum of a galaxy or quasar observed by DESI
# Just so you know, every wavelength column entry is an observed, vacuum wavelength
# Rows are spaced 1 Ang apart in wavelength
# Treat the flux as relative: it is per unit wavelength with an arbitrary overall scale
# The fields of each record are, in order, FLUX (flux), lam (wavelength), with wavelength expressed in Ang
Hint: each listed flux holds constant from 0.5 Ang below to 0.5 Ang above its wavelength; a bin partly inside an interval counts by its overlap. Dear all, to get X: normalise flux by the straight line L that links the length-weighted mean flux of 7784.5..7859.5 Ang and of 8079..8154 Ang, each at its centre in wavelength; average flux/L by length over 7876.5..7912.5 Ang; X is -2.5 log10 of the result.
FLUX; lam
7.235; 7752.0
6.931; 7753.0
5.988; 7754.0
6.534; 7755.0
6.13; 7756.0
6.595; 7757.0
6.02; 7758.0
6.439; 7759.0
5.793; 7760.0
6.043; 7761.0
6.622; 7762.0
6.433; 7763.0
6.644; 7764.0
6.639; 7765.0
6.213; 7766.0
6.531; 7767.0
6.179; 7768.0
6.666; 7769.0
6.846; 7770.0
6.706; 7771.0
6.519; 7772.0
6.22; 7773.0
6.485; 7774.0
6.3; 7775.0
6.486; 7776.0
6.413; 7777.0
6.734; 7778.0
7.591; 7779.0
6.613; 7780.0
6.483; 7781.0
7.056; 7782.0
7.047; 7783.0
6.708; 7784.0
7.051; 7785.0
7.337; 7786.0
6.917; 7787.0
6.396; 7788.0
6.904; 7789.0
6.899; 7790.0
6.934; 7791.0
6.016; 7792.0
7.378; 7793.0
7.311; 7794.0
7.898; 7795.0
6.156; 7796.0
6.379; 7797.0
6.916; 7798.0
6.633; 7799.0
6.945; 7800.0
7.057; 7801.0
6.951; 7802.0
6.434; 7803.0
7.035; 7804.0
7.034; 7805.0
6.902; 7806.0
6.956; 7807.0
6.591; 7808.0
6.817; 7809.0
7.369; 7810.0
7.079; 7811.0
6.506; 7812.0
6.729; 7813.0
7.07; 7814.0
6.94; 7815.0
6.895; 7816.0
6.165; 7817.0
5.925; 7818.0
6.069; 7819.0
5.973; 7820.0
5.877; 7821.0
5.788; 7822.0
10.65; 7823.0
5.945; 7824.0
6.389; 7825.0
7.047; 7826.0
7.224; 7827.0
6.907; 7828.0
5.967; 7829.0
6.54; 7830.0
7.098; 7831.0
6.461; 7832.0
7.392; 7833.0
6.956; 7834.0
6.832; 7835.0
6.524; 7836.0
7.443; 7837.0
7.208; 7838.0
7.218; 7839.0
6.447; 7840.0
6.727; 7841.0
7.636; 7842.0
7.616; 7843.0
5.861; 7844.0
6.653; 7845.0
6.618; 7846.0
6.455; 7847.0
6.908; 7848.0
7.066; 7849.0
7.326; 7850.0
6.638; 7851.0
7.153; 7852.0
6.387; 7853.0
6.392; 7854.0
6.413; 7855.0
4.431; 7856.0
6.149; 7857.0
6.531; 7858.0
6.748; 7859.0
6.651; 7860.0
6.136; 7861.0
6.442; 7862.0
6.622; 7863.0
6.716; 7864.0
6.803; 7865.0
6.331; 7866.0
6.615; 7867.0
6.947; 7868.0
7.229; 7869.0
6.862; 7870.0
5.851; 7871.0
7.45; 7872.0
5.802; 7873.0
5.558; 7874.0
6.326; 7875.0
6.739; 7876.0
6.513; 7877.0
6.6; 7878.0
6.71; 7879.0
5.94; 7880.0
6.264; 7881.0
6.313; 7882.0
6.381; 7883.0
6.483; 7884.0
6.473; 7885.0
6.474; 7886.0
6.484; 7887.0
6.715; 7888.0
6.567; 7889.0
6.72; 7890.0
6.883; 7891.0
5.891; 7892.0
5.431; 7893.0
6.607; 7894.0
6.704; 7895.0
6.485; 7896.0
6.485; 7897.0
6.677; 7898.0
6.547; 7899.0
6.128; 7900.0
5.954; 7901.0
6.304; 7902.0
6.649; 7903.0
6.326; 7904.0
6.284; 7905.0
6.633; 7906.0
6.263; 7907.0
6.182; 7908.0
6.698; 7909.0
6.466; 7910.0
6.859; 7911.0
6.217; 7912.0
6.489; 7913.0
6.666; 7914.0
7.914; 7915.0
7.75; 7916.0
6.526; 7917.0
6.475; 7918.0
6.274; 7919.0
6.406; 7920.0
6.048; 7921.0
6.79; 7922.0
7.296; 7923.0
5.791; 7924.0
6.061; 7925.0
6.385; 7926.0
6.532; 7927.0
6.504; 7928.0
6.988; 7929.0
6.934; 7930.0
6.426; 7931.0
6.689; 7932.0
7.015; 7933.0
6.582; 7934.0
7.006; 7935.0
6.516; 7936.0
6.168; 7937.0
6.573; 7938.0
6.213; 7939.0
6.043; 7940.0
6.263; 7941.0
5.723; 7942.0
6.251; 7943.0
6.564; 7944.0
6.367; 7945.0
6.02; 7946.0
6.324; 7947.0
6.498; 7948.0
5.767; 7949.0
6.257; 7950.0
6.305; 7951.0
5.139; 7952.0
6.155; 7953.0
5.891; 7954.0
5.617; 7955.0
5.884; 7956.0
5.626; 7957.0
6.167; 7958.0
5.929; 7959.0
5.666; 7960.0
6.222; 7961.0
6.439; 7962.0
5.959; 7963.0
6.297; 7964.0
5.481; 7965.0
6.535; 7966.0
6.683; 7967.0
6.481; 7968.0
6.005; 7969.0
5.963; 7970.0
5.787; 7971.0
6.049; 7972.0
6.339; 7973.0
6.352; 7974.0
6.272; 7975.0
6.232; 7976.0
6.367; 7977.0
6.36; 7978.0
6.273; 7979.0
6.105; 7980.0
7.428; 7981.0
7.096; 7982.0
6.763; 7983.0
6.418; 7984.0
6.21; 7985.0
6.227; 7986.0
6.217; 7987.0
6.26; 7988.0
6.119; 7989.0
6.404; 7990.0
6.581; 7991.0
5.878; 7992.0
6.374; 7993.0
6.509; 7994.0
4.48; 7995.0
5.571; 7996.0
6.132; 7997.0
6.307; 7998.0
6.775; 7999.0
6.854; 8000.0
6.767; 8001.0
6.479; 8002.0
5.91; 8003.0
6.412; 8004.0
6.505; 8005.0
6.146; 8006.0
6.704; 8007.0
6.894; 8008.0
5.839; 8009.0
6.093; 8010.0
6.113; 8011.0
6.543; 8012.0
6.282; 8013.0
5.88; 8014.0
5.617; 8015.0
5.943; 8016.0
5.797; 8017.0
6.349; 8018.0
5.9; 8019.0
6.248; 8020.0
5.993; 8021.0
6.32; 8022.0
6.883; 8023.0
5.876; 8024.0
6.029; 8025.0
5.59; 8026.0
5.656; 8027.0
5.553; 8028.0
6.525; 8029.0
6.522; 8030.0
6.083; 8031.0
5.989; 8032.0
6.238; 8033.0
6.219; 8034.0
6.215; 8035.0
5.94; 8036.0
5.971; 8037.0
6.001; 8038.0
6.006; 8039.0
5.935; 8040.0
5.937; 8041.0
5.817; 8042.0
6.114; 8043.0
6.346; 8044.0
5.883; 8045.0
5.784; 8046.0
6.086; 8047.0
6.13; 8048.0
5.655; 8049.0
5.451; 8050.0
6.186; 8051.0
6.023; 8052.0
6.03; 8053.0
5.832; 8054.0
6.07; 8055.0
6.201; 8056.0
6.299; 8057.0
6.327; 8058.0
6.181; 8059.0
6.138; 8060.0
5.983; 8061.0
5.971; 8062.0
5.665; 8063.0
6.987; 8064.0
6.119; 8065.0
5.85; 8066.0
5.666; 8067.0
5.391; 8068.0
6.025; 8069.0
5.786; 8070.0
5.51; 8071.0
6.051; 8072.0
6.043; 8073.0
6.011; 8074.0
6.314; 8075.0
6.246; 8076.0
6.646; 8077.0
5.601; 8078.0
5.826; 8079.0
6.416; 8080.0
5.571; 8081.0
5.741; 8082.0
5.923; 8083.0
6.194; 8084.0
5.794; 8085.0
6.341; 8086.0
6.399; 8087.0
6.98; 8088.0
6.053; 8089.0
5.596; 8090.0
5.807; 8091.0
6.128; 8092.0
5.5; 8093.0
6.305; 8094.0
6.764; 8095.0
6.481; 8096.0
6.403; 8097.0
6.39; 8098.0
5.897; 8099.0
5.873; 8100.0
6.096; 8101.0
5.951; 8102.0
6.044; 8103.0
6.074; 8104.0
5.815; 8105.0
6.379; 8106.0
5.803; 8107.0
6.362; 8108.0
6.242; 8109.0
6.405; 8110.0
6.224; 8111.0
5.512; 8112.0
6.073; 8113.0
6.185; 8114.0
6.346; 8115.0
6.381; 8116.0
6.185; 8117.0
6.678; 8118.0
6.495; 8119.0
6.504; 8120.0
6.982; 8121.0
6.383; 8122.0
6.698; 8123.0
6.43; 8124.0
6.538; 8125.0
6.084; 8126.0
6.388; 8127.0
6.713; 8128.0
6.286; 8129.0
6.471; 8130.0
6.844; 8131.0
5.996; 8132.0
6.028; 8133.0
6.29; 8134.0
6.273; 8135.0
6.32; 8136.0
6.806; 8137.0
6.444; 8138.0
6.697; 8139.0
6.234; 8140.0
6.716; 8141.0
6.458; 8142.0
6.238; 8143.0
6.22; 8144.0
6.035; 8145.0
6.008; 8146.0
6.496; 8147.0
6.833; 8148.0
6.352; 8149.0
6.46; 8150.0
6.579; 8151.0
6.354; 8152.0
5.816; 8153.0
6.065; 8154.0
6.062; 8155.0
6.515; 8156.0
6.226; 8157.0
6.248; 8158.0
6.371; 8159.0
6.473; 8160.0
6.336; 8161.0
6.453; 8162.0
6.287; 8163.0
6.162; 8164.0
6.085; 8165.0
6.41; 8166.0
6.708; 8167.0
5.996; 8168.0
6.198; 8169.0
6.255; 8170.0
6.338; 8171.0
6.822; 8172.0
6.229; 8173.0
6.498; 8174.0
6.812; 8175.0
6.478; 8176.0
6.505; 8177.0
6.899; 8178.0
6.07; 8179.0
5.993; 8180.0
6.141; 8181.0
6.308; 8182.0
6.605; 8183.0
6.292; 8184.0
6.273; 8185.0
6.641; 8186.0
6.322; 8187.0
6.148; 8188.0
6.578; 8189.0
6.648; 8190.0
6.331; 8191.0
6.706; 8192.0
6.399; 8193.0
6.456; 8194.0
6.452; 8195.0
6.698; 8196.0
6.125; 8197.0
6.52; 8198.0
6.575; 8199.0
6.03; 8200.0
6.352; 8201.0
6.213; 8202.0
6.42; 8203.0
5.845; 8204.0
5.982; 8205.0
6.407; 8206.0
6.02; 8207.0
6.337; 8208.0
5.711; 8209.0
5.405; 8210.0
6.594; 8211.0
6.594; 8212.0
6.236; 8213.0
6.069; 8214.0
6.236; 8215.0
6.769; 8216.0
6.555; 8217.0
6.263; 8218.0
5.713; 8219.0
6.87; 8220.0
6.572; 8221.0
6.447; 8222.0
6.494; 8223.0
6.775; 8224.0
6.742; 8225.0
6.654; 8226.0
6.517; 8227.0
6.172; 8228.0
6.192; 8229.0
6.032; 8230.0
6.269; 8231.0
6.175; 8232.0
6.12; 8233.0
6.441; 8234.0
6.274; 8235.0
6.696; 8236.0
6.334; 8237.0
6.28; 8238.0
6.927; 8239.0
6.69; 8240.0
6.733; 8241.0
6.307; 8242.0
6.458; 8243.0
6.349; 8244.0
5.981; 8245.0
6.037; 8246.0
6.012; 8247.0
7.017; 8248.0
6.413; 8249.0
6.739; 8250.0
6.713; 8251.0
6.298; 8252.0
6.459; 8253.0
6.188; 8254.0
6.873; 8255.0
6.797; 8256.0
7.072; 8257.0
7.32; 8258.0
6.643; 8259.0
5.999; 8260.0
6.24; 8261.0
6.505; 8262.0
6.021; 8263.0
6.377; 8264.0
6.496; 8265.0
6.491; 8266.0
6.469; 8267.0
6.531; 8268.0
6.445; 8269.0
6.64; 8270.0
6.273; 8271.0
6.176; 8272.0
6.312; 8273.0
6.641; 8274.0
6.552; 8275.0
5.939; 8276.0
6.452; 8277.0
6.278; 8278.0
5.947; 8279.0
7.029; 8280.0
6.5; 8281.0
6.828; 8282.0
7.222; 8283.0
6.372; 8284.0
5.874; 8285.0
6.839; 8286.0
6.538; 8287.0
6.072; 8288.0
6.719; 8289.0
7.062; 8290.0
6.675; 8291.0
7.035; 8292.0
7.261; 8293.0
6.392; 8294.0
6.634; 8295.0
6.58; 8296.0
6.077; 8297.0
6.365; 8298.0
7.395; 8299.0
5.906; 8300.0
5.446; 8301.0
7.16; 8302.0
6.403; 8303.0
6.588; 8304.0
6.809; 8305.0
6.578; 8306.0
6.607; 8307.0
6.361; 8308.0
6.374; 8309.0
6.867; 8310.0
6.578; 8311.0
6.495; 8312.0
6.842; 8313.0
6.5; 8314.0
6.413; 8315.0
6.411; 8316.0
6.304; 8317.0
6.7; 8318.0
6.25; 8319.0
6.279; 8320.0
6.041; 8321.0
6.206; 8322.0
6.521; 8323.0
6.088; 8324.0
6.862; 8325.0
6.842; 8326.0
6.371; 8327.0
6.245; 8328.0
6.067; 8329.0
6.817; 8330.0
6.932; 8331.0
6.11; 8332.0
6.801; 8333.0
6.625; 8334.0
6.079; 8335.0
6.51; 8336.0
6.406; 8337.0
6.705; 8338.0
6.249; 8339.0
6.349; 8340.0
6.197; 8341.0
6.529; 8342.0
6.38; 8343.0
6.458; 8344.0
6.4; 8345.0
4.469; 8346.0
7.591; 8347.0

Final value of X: 0.04 mag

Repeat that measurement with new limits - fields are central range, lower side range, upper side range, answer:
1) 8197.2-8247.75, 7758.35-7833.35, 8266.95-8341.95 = 0.03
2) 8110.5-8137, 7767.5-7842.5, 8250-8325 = 0.04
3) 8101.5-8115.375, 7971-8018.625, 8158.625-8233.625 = 0.04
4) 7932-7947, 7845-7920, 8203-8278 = 0.02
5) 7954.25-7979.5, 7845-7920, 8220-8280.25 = 0.07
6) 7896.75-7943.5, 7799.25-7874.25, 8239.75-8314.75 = 0.03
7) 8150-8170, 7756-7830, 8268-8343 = 0.05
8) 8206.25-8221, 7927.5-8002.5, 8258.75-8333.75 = 0.03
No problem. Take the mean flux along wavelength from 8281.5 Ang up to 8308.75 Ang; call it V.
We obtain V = 6.58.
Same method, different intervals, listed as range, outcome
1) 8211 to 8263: 6.45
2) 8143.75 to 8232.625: 6.34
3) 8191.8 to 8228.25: 6.35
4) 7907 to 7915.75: 6.69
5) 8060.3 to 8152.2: 6.21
